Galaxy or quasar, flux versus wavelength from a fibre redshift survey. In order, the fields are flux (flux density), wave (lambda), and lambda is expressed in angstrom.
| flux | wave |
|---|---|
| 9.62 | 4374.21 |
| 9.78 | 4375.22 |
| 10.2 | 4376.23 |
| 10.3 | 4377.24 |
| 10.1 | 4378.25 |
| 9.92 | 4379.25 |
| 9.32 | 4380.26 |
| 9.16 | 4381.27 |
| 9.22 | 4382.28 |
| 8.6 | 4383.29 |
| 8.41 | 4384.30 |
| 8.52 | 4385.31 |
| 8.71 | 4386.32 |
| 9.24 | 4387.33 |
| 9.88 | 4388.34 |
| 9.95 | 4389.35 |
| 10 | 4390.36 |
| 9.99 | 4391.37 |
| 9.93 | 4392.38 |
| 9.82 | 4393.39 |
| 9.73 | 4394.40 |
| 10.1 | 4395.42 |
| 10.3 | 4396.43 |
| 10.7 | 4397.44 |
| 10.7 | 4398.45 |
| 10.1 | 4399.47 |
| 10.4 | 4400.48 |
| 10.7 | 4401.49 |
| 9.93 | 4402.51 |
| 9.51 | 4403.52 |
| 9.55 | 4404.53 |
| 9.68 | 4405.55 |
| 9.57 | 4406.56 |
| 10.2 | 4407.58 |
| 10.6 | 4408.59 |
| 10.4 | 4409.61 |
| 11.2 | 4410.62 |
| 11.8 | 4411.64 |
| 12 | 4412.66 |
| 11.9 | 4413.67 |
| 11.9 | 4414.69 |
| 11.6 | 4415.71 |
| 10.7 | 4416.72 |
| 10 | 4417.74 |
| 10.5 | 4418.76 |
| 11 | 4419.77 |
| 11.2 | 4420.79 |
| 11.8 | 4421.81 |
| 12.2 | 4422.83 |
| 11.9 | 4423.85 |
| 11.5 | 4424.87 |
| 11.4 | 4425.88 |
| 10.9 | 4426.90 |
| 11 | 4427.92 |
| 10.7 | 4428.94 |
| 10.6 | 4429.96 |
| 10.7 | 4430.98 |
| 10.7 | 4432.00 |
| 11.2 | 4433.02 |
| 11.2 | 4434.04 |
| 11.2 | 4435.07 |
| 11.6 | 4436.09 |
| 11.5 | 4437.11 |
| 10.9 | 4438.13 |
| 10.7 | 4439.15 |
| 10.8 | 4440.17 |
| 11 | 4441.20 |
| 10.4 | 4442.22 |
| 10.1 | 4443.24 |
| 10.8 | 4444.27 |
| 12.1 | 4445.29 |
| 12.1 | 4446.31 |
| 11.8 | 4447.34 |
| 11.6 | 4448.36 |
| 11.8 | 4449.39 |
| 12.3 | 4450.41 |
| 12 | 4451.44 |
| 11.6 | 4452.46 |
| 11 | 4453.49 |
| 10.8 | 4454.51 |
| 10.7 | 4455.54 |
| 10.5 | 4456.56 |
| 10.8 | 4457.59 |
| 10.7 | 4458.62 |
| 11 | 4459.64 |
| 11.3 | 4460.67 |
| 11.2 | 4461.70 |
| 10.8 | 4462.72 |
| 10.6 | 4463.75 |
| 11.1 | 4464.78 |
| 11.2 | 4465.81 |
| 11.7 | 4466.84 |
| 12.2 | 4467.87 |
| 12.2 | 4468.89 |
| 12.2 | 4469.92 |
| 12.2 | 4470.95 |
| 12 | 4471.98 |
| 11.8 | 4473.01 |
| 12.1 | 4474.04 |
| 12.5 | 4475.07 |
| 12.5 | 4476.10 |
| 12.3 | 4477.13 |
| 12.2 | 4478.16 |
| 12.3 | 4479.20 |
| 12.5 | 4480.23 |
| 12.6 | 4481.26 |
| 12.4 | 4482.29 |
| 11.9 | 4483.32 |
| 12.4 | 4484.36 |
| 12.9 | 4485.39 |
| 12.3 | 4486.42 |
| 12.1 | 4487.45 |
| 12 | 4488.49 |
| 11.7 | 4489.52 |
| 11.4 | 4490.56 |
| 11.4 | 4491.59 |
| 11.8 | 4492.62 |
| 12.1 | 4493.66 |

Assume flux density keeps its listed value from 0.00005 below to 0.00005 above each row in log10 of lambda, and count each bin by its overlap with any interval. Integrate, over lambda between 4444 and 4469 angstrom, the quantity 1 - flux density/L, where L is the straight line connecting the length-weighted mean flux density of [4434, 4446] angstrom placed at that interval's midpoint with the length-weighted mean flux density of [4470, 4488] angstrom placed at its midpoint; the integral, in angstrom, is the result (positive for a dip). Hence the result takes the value 0.5 angstrom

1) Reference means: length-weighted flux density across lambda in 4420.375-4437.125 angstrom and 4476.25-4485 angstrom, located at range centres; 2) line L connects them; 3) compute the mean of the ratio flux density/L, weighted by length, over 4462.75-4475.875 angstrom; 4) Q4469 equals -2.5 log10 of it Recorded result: 0.028 mag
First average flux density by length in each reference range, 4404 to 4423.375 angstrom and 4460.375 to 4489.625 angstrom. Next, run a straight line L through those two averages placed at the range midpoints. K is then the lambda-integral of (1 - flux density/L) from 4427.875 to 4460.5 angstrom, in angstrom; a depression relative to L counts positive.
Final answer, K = 0.9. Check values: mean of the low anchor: 10.9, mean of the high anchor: 12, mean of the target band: 11.1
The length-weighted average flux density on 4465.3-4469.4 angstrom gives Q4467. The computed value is 11.8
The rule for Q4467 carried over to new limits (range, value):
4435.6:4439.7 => 11.2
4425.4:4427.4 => 11.1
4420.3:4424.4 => 11.8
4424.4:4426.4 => 11.5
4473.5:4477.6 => 12.4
